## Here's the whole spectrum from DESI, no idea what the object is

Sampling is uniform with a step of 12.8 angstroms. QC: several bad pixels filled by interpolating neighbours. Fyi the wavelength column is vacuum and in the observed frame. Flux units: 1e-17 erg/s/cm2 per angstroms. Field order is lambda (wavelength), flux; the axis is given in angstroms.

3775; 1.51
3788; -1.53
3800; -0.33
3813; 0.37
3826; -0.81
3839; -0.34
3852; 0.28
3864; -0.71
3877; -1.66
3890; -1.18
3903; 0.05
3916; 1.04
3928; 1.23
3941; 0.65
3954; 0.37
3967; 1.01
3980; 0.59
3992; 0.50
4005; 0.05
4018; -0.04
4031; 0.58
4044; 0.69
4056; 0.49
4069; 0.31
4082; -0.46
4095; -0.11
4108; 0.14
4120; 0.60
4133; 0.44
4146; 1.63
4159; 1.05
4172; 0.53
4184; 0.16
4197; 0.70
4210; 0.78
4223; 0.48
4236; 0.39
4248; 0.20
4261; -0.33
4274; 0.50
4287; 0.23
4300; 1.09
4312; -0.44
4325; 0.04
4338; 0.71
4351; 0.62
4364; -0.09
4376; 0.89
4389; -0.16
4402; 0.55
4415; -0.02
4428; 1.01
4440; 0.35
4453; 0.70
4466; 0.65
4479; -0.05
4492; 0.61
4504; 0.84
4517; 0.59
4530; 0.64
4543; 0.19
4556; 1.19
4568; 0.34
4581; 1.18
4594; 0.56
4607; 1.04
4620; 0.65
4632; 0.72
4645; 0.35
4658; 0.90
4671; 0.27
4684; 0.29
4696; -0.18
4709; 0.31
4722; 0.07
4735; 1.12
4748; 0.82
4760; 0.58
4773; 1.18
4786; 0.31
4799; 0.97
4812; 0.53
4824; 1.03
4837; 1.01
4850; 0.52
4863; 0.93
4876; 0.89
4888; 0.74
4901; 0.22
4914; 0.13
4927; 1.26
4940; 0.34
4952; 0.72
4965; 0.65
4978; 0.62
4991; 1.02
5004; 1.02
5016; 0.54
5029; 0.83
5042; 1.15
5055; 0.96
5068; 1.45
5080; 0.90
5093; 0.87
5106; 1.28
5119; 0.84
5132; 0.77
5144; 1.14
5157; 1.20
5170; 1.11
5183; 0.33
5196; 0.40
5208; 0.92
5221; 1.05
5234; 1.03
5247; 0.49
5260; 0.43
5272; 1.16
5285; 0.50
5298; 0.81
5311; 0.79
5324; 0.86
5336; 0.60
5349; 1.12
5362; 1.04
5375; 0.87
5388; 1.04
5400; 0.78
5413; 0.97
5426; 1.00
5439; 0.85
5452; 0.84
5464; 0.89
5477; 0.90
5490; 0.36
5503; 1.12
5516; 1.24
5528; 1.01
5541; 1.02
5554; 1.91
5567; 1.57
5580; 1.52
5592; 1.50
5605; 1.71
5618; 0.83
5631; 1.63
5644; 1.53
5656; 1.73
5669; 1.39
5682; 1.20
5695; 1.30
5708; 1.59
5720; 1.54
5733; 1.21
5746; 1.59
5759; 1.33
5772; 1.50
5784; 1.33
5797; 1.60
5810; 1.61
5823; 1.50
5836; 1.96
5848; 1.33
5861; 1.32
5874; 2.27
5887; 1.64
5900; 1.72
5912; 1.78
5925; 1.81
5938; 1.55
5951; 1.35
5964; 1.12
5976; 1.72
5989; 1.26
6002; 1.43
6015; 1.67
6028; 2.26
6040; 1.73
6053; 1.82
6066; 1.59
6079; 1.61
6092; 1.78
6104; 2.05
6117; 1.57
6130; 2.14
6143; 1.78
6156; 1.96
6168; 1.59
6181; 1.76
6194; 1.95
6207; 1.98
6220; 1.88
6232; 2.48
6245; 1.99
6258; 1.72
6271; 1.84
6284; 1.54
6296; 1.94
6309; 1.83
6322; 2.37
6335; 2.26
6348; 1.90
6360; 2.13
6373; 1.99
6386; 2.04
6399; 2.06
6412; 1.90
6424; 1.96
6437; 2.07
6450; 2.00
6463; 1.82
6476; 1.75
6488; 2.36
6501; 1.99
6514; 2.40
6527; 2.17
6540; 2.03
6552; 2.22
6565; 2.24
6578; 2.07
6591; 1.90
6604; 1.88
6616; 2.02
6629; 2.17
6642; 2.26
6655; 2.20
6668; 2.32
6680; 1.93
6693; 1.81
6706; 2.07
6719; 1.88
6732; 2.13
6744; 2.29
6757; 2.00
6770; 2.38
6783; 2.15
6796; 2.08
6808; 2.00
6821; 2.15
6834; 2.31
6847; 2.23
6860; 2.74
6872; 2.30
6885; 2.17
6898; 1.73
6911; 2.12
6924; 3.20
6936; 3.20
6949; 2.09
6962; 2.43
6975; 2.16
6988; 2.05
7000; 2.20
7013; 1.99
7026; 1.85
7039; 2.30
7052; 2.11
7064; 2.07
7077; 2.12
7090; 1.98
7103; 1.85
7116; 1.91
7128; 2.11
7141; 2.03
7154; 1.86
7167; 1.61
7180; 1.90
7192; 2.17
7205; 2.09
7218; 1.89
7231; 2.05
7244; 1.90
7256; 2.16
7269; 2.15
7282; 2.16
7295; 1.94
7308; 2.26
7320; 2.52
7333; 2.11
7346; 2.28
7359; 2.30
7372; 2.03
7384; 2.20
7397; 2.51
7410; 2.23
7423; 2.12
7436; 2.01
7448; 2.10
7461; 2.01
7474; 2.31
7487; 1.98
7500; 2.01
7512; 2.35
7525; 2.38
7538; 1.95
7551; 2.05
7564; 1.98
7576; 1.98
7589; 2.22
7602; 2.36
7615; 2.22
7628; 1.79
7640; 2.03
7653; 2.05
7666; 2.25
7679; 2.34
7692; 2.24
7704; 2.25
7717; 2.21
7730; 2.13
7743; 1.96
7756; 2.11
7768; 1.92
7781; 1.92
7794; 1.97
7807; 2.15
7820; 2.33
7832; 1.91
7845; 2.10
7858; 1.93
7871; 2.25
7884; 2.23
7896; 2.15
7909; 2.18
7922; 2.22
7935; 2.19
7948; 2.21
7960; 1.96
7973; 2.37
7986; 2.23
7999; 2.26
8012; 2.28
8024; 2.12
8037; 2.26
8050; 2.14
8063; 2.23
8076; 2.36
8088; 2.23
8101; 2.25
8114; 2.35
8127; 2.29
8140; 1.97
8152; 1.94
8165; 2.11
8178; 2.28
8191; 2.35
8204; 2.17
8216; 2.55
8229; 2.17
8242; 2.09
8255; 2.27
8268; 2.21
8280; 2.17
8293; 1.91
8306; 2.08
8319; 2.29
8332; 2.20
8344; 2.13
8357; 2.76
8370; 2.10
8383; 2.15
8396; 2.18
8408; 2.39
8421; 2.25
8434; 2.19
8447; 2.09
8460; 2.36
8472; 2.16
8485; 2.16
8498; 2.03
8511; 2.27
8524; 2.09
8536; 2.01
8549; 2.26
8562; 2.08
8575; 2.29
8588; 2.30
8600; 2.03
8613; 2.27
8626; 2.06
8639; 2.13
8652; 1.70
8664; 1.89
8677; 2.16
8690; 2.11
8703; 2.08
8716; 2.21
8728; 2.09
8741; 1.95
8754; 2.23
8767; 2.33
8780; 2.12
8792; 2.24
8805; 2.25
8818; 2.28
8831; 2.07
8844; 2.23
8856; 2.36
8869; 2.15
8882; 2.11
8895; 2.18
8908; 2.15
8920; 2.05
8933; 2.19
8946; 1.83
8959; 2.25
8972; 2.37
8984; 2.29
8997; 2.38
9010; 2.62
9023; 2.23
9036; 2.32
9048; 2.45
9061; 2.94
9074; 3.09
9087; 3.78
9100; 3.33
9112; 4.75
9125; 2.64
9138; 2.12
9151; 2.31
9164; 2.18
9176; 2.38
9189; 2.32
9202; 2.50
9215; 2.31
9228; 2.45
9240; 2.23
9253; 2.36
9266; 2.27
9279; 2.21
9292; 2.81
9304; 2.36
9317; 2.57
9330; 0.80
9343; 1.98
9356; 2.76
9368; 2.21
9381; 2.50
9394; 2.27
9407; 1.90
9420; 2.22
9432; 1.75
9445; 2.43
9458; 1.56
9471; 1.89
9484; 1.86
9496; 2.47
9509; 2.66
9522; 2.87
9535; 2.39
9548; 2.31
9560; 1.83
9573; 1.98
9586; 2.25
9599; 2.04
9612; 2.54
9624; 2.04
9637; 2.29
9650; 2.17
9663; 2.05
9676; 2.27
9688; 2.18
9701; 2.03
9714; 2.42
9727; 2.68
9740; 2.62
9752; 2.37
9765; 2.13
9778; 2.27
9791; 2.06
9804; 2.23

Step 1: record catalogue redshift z 0.383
